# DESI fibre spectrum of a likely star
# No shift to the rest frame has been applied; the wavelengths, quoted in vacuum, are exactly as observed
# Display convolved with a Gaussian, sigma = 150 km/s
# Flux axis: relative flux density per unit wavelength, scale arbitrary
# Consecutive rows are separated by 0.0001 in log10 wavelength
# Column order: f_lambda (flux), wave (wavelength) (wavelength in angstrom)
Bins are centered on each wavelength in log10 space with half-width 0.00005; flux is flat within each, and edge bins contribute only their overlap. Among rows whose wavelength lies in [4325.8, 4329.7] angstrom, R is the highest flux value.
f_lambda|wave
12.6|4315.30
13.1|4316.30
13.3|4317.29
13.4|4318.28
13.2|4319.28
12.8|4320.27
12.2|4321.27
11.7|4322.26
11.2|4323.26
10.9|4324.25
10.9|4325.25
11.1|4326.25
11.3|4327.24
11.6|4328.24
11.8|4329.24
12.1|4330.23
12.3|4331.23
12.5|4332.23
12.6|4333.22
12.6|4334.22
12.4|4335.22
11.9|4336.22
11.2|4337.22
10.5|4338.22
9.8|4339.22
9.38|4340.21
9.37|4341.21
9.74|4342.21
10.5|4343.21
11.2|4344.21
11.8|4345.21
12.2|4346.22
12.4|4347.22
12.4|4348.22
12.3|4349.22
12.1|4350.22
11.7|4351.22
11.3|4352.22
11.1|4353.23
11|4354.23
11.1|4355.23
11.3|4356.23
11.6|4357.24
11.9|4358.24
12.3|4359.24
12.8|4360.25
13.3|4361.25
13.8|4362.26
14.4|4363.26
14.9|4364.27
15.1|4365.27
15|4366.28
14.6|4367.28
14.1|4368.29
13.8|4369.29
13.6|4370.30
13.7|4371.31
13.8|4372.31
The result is 11.8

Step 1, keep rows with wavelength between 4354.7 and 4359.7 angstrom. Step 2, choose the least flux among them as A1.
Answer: 11.1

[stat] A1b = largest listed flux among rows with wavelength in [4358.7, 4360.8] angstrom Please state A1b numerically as 12.8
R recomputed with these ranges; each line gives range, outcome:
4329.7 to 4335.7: 12.6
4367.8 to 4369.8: 14.1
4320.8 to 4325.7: 12.2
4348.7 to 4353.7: 12.3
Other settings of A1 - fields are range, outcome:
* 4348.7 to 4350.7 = 12.1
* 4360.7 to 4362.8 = 13.3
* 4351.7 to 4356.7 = 11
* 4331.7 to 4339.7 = 9.8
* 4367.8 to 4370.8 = 13.6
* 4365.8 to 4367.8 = 14.6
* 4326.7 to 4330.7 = 11.3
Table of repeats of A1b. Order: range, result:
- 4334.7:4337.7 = 12.4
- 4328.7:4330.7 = 12.1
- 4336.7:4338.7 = 11.2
